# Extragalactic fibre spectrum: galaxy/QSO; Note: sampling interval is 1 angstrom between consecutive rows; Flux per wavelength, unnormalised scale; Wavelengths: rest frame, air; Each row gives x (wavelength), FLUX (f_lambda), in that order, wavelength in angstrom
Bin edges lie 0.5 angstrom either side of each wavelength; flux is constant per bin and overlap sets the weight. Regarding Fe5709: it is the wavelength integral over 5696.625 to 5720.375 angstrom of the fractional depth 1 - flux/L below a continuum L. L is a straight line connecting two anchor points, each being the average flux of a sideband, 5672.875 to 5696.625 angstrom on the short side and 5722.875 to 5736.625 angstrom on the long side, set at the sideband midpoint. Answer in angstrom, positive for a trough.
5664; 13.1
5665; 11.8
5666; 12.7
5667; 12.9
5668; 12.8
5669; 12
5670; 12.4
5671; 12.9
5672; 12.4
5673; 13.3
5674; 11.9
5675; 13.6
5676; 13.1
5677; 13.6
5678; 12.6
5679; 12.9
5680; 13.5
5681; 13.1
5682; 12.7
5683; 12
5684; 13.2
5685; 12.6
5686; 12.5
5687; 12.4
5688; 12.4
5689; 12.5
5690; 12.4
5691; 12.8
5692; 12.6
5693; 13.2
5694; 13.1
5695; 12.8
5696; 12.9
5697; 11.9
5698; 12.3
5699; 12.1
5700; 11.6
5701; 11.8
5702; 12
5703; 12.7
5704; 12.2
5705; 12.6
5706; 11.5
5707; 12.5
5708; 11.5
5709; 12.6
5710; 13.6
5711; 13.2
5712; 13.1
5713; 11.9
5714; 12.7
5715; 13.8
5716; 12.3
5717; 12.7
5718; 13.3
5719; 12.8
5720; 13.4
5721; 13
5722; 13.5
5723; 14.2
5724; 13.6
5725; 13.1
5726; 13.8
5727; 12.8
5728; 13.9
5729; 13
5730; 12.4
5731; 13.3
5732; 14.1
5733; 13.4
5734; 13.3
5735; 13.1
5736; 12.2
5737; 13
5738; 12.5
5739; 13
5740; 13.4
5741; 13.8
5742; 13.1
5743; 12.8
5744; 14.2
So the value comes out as 1.0 angstrom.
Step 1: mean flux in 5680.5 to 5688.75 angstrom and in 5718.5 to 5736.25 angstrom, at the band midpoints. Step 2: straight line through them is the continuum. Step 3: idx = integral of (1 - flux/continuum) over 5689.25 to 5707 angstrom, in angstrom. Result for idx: 0.6 angstrom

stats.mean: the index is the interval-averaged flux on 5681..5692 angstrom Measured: 12.6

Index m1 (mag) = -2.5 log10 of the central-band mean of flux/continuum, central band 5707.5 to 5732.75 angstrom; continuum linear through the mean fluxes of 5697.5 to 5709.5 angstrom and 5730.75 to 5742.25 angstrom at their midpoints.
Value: -0.04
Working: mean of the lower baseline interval 12.1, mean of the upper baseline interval 13.2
